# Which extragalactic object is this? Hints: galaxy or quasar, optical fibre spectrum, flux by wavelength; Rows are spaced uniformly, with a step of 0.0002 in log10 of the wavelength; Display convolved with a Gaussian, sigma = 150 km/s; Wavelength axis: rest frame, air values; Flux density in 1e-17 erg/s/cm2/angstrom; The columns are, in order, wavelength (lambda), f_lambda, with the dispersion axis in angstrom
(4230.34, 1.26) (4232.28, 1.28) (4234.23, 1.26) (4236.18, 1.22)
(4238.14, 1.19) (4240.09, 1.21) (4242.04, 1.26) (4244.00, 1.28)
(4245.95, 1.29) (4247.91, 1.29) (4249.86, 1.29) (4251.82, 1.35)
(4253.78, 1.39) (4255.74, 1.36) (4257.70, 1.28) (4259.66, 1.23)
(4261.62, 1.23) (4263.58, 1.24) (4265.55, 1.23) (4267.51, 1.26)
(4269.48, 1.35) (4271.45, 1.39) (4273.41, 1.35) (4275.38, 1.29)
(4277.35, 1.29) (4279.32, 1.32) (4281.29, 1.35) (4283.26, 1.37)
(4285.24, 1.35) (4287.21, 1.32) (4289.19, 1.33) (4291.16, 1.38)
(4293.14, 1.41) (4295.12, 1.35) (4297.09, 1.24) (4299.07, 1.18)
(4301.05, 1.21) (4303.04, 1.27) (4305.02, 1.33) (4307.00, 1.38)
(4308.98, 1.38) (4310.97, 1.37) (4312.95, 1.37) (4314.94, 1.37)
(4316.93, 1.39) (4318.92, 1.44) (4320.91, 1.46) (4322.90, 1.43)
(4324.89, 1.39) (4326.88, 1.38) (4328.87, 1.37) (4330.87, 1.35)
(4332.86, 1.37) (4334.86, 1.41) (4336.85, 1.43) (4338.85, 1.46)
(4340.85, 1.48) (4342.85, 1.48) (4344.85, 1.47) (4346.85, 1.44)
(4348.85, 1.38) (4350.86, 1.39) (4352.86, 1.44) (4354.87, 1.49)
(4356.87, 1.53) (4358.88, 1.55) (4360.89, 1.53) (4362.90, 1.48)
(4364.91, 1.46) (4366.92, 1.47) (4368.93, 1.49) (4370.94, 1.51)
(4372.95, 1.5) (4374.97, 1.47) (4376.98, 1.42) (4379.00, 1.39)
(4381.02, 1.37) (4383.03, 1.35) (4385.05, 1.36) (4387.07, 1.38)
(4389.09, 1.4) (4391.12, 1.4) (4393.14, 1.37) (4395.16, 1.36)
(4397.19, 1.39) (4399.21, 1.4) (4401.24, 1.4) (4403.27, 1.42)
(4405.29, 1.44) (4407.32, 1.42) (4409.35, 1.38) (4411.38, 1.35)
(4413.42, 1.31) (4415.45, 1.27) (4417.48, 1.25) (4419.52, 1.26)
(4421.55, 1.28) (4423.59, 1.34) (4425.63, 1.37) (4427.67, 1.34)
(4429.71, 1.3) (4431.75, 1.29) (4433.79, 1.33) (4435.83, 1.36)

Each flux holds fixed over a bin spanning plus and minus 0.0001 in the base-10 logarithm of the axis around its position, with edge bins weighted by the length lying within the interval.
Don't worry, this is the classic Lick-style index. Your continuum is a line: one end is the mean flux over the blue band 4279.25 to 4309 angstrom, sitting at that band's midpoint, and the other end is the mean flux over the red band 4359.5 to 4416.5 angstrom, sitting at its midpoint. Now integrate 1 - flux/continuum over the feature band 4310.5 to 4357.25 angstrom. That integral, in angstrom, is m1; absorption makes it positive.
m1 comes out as -2.07 angstrom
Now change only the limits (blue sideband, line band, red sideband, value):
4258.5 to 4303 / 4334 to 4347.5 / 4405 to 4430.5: -1.4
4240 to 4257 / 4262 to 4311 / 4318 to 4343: 1.5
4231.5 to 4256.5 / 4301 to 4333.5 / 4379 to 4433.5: -1.4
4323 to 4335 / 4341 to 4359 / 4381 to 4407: -1.0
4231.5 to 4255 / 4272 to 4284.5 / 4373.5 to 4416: -0.3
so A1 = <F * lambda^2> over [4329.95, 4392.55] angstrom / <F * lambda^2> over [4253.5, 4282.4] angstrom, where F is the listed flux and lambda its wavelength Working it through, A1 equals 1.15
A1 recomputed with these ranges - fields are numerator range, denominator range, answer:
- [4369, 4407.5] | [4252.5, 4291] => 1.13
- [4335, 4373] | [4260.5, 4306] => 1.16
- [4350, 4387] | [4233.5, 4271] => 1.20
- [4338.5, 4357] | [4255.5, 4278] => 1.17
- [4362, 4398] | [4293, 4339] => 1.07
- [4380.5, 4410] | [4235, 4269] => 1.17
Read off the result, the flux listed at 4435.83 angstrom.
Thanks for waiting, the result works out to 1.36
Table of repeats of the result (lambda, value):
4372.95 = 1.5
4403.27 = 1.42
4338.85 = 1.46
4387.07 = 1.38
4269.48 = 1.35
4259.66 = 1.23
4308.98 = 1.38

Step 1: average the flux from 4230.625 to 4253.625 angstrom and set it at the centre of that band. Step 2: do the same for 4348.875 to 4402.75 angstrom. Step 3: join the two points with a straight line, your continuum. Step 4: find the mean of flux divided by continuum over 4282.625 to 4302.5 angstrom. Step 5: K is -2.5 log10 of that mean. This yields 0.02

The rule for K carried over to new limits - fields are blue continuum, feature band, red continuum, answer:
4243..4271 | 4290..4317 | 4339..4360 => 0.040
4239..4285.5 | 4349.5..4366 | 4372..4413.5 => -0.084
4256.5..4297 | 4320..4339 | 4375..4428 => -0.053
